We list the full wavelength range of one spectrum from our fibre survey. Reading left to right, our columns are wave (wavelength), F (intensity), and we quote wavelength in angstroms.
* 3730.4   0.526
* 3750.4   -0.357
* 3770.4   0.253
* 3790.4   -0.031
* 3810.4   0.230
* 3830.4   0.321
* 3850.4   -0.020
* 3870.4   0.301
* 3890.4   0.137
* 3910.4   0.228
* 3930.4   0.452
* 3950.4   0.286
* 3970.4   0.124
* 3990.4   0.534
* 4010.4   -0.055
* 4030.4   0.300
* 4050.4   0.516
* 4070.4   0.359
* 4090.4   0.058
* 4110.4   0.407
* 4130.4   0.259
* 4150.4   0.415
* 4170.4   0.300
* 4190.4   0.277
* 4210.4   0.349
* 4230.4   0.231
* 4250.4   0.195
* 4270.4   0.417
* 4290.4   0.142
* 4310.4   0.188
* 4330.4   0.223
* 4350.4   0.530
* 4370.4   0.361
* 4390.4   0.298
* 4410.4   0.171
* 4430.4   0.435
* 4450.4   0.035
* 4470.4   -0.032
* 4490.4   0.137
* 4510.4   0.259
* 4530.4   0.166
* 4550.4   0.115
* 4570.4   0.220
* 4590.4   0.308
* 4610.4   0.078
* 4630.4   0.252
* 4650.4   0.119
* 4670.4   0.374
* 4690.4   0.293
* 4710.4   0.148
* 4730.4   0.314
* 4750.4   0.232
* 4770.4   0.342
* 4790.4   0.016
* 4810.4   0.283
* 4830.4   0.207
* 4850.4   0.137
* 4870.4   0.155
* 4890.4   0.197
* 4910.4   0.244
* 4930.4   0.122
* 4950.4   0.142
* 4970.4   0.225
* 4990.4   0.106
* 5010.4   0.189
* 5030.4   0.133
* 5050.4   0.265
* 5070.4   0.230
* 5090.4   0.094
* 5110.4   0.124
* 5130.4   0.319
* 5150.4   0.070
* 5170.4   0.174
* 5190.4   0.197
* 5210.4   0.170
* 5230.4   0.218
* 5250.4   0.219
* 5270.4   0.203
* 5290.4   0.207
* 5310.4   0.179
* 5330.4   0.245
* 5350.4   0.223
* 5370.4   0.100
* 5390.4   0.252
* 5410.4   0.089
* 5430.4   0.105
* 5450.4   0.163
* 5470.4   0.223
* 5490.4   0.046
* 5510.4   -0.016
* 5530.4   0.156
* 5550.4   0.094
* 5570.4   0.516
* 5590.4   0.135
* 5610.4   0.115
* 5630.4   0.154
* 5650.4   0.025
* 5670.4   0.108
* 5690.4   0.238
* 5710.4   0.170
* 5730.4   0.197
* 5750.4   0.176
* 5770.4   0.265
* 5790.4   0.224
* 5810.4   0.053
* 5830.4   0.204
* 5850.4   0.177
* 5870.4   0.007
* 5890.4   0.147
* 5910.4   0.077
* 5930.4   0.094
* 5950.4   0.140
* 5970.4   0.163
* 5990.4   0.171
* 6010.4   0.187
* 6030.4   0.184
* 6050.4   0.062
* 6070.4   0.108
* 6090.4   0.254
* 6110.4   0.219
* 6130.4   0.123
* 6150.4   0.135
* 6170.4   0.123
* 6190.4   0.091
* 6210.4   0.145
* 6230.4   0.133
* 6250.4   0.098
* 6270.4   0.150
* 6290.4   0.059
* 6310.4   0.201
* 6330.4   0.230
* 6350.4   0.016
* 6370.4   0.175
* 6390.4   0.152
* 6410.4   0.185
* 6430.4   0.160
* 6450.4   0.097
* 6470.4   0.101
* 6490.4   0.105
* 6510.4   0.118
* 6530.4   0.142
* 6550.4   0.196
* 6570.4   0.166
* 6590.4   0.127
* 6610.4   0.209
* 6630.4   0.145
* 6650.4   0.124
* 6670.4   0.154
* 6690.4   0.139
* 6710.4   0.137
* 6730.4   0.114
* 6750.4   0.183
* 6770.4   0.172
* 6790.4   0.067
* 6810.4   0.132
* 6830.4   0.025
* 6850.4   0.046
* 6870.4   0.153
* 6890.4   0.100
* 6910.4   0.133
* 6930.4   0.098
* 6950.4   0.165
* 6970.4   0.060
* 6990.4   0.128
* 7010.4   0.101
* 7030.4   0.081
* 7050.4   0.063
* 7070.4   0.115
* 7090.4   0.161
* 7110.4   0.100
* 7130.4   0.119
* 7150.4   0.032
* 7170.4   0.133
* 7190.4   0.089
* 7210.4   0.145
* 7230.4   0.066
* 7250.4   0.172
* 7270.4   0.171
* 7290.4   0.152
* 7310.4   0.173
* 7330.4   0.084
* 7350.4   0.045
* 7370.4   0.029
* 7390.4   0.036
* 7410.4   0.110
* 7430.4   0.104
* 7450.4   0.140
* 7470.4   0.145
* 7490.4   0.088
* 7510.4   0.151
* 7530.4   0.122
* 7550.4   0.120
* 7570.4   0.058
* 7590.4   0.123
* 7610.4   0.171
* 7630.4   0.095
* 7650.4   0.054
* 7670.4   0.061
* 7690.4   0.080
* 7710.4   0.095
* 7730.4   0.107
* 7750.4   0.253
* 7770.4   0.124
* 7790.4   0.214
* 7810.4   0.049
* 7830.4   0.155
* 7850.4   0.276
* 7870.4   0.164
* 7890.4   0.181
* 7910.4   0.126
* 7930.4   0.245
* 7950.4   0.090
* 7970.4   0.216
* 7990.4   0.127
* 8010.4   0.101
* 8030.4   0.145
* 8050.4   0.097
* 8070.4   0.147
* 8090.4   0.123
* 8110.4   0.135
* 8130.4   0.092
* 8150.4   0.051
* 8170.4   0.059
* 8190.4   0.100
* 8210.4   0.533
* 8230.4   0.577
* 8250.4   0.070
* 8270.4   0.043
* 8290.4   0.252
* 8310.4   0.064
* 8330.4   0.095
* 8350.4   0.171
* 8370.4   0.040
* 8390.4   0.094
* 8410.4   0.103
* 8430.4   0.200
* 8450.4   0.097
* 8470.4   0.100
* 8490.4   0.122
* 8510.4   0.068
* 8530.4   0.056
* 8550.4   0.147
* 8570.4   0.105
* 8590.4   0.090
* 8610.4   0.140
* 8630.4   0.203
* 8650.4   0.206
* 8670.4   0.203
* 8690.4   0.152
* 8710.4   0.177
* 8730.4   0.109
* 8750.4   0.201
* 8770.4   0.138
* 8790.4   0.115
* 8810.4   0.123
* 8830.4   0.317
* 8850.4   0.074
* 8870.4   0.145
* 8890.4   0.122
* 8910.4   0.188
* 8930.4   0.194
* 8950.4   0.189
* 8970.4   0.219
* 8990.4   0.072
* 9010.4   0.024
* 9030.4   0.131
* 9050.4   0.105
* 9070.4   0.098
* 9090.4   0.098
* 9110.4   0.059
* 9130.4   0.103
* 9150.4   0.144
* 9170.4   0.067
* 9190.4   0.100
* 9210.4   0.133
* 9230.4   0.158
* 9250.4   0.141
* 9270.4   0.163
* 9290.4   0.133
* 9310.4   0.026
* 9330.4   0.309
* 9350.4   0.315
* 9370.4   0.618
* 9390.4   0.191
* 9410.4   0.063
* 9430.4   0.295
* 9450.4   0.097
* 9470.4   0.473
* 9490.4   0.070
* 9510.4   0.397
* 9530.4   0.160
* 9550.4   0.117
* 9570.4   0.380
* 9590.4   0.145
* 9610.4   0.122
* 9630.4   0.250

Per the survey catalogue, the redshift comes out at 1.205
